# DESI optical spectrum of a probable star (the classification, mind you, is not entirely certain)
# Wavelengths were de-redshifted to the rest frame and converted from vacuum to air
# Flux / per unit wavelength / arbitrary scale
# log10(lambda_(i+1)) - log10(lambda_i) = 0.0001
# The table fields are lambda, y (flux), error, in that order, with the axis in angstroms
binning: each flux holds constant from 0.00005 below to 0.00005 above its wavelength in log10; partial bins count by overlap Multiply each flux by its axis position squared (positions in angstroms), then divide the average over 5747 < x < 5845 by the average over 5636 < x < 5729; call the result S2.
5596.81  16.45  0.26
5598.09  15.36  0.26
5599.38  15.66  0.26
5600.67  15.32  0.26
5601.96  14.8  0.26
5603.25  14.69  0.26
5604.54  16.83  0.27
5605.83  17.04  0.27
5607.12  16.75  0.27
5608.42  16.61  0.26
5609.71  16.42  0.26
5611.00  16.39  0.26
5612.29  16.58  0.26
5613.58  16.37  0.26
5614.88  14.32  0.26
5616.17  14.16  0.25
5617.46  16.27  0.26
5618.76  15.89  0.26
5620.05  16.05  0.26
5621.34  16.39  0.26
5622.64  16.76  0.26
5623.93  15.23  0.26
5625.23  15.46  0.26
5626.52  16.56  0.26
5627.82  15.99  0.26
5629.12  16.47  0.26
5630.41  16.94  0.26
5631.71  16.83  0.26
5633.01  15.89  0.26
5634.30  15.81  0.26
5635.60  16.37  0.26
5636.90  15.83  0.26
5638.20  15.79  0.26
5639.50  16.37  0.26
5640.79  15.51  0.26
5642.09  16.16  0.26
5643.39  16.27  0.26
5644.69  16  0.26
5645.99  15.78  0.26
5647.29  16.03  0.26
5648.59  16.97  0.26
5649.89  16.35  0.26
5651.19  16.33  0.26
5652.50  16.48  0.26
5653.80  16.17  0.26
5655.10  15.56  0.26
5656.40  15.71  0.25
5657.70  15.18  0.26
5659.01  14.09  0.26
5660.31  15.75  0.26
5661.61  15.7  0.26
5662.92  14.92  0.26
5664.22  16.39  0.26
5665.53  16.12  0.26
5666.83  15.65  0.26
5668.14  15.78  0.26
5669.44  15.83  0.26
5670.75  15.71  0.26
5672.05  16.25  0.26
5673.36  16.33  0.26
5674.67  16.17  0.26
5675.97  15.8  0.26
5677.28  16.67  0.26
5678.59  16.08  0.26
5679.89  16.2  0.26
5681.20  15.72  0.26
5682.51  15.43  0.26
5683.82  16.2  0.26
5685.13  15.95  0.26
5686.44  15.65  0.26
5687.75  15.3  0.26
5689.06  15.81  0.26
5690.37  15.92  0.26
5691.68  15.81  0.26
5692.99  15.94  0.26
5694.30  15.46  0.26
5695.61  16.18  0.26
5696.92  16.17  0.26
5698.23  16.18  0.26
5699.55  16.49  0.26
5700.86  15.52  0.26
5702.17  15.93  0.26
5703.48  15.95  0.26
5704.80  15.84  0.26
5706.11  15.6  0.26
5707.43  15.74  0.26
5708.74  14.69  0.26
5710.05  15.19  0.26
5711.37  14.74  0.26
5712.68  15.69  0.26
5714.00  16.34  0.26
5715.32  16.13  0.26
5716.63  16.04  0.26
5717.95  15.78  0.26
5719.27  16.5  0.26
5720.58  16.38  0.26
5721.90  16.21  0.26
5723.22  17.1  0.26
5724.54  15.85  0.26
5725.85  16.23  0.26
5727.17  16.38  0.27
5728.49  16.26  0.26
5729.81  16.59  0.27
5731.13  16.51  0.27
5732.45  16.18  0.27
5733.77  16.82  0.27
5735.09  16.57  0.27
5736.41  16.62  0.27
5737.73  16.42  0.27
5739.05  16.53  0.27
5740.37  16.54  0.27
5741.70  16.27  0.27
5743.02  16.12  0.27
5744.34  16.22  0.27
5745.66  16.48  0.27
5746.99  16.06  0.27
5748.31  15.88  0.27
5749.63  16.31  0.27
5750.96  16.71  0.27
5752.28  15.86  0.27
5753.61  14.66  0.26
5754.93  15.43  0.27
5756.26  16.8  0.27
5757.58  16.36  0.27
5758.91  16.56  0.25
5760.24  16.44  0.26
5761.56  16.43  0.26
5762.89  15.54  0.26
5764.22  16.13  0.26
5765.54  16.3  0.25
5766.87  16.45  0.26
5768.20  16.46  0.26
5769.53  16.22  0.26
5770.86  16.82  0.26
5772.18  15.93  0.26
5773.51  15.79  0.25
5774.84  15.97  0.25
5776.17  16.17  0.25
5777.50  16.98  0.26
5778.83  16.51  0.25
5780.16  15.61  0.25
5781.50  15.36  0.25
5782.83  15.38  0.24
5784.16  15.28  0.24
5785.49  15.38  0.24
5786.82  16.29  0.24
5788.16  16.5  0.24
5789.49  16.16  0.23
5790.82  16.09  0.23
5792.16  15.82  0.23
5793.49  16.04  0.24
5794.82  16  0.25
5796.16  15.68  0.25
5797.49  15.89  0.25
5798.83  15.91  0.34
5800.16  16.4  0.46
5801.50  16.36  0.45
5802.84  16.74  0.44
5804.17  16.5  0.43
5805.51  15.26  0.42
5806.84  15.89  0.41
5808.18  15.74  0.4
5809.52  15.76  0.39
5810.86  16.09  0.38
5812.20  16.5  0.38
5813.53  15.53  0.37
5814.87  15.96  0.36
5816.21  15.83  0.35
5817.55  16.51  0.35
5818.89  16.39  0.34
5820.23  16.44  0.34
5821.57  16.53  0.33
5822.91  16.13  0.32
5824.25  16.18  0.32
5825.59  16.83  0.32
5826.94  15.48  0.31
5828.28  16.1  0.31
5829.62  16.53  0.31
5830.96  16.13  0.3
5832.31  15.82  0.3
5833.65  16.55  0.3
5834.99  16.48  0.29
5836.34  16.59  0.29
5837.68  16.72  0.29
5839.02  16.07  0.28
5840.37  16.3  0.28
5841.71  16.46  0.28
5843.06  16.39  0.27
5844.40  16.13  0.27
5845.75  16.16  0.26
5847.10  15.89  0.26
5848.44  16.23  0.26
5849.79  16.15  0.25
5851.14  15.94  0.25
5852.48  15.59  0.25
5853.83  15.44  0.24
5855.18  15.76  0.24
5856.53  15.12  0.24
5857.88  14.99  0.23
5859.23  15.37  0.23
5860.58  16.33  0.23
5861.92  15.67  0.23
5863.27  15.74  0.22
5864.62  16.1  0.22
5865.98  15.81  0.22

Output 1.05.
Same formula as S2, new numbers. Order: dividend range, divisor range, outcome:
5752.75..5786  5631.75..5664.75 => 1.05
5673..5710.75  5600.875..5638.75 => 1.01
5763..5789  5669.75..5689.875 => 1.04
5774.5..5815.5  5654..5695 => 1.06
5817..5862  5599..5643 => 1.09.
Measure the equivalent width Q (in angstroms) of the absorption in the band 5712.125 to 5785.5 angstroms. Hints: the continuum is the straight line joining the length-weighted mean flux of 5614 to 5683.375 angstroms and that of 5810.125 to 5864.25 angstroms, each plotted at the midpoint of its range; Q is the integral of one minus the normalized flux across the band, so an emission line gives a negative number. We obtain -0.9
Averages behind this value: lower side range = 15.9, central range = 16.2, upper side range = 16.1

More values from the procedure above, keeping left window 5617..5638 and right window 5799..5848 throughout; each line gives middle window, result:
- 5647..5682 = 0.53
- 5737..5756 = 0.07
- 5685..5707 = 0.42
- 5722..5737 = -0.25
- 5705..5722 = 0.44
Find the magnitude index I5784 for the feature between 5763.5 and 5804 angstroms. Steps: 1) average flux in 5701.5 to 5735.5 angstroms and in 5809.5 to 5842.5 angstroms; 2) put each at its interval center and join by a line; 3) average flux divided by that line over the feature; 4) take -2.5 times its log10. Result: 0.00 mag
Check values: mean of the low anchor 16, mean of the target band 16.1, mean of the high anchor 16.2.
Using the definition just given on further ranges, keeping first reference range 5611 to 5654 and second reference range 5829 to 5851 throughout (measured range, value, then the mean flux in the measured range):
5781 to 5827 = 0.01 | 16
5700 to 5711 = 0.04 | 15.6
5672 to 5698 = 0.01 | 15.9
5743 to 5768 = 0.00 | 16.2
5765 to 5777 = 0.00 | 16.2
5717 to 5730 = -0.01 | 16.3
